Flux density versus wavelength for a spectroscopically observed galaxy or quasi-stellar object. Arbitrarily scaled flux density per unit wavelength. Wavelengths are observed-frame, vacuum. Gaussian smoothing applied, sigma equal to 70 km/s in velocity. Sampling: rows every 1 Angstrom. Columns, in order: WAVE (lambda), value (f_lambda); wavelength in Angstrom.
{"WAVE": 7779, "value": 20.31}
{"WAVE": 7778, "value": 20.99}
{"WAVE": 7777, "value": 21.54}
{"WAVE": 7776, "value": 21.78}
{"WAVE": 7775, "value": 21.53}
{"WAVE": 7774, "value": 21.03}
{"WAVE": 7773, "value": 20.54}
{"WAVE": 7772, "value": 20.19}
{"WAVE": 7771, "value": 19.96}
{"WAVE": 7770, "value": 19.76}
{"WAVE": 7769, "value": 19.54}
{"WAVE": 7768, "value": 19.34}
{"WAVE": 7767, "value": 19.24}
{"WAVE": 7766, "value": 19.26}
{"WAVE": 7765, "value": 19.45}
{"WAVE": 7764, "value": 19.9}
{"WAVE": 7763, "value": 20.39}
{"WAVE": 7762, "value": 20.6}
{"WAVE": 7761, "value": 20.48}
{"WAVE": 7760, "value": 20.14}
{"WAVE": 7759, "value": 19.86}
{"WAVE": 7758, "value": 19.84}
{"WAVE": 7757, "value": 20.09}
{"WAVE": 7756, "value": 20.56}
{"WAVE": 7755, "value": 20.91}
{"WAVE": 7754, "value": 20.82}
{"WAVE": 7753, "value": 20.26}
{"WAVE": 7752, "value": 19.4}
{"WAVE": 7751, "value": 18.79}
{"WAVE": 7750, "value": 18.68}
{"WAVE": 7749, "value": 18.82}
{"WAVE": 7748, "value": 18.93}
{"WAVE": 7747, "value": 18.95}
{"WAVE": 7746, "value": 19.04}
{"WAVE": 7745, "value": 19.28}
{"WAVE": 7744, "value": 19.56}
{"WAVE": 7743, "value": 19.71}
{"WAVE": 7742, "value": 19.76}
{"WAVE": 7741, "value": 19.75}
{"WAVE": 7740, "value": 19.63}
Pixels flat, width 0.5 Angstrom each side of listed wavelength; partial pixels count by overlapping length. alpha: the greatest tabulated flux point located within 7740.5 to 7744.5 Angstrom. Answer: 19.76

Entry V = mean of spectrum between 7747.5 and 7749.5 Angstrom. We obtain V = 18.9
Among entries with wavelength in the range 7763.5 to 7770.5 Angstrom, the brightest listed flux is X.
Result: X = 19.9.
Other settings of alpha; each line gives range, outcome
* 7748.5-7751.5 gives 18.82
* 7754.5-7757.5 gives 20.91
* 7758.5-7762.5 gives 20.6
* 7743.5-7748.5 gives 19.56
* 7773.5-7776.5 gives 21.78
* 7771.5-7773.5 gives 20.54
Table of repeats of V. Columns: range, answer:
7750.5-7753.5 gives 19.5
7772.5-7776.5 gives 21.2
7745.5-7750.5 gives 18.9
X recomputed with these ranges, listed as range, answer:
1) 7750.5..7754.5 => 20.82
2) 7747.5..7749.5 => 18.93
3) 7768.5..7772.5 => 20.19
